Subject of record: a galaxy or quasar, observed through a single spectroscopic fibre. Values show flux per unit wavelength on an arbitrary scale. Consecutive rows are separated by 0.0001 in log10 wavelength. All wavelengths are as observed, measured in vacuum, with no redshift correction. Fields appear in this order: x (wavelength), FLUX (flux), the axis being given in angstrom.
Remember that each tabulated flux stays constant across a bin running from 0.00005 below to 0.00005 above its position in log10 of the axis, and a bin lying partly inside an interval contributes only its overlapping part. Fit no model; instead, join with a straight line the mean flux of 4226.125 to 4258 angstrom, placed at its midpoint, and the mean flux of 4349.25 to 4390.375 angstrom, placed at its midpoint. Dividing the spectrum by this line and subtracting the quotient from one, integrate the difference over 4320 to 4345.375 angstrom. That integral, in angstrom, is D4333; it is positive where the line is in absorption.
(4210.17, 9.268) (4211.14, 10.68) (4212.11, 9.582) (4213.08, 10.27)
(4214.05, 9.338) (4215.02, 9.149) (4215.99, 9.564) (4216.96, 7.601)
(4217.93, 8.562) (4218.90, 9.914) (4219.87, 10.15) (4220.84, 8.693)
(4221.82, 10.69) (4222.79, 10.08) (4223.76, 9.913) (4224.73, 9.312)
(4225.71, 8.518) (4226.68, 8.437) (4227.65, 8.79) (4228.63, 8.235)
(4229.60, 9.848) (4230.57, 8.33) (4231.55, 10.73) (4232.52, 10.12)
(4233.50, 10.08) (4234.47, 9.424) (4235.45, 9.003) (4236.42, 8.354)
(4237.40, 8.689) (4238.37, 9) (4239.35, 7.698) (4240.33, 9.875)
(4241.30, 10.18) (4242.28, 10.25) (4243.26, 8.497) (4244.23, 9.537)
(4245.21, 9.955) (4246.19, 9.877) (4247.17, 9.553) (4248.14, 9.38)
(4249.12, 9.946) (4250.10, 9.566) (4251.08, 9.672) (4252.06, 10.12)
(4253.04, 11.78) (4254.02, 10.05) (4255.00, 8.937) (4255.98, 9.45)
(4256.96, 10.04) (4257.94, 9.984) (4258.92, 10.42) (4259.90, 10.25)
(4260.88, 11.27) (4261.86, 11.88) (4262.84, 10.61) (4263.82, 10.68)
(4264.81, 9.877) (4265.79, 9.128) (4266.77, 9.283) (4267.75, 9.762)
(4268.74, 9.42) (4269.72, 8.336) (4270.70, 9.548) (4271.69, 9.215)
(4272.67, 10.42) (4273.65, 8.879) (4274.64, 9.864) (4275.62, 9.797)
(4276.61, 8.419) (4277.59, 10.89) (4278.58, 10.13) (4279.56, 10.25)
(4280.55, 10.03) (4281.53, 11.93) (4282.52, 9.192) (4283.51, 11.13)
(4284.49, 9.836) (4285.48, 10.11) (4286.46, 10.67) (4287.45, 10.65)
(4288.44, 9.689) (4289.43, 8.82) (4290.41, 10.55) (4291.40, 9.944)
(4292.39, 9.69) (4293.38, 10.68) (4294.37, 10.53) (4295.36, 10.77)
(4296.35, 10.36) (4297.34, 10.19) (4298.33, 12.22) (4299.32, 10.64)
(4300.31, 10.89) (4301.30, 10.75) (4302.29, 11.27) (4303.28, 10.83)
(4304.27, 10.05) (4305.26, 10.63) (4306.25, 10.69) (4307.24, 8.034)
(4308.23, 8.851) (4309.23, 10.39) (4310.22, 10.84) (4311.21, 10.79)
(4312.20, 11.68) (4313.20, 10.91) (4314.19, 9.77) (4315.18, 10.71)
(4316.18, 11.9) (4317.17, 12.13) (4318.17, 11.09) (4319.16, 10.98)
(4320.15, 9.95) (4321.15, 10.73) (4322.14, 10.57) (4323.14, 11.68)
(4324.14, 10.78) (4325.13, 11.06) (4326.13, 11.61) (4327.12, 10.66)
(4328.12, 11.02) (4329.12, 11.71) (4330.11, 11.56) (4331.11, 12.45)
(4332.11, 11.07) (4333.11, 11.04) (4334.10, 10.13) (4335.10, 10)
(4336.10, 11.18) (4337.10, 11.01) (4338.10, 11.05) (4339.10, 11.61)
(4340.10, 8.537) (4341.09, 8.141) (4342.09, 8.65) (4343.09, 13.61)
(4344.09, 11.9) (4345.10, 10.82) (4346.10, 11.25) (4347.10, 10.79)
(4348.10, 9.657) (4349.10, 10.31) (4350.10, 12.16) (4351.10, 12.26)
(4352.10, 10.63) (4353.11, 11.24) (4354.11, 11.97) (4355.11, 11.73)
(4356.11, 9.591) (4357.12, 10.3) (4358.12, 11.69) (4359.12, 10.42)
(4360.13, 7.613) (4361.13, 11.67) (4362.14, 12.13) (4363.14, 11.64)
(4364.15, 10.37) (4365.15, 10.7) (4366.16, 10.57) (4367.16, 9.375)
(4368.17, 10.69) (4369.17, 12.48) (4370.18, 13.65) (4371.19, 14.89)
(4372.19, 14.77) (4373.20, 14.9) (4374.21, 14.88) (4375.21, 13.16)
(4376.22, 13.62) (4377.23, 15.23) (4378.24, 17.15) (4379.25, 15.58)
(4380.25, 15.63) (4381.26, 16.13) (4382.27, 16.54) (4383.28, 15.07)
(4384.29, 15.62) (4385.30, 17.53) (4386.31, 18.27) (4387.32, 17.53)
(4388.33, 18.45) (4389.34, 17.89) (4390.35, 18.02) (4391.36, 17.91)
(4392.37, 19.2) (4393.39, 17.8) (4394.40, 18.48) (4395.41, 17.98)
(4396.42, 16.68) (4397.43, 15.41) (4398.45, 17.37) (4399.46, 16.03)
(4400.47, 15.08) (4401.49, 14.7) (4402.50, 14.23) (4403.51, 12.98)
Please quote 2.9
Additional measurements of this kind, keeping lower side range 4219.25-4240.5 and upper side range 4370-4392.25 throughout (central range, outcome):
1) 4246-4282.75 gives 2.9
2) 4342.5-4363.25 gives 5.2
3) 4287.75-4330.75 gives 7.3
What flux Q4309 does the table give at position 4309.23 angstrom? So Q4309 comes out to 10.39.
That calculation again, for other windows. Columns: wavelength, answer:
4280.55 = 10.03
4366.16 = 10.57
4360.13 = 7.613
